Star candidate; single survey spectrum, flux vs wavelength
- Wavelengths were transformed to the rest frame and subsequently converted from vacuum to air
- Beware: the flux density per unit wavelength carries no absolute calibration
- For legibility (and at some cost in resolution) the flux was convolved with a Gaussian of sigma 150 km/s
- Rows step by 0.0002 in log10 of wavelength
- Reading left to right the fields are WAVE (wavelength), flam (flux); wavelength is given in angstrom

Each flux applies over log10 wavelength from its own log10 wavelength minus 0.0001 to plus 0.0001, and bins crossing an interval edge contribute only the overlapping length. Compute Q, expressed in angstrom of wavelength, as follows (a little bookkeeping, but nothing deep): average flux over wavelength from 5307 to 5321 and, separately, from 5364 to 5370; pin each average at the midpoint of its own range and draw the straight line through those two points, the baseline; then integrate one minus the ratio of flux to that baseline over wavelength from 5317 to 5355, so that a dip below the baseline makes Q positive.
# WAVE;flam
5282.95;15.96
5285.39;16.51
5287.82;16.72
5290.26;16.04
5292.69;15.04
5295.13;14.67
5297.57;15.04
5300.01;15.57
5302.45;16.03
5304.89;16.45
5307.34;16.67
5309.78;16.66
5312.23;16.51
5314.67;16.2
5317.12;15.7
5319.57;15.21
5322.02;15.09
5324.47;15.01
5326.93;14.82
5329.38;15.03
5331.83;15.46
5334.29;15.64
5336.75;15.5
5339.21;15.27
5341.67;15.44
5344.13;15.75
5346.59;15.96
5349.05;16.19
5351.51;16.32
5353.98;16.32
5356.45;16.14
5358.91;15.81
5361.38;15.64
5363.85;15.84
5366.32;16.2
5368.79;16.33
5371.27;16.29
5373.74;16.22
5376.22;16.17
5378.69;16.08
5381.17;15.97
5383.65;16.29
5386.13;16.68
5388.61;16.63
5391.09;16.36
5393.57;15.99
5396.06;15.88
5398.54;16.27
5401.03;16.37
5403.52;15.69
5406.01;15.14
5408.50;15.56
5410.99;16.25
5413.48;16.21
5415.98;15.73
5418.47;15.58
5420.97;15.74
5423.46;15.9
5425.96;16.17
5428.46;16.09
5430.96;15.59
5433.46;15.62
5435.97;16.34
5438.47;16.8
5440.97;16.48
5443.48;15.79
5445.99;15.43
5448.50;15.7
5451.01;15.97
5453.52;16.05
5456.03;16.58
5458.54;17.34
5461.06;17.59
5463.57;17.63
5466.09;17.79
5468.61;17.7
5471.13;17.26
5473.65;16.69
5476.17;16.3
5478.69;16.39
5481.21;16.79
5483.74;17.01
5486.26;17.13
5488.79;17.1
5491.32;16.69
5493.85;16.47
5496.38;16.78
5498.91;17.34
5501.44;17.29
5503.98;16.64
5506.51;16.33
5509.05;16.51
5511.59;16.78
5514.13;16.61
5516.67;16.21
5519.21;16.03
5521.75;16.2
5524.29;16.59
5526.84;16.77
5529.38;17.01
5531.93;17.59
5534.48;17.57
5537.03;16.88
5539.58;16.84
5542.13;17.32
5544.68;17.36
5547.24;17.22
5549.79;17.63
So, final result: 1.4 angstrom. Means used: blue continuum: 16.1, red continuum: 16.2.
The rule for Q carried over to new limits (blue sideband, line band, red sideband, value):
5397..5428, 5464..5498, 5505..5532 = -1.31 angstrom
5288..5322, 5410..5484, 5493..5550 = 0.43 angstrom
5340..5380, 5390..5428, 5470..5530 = 0.81 angstrom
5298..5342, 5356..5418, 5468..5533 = 0.06 angstrom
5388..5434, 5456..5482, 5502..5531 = -1.37 angstrom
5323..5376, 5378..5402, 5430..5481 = -0.27 angstrom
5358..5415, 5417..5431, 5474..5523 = 0.35 angstrom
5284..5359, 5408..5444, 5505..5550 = 0.68 angstrom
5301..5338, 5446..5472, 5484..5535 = -0.61 angstrom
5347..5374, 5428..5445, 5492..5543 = 0.36 angstrom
